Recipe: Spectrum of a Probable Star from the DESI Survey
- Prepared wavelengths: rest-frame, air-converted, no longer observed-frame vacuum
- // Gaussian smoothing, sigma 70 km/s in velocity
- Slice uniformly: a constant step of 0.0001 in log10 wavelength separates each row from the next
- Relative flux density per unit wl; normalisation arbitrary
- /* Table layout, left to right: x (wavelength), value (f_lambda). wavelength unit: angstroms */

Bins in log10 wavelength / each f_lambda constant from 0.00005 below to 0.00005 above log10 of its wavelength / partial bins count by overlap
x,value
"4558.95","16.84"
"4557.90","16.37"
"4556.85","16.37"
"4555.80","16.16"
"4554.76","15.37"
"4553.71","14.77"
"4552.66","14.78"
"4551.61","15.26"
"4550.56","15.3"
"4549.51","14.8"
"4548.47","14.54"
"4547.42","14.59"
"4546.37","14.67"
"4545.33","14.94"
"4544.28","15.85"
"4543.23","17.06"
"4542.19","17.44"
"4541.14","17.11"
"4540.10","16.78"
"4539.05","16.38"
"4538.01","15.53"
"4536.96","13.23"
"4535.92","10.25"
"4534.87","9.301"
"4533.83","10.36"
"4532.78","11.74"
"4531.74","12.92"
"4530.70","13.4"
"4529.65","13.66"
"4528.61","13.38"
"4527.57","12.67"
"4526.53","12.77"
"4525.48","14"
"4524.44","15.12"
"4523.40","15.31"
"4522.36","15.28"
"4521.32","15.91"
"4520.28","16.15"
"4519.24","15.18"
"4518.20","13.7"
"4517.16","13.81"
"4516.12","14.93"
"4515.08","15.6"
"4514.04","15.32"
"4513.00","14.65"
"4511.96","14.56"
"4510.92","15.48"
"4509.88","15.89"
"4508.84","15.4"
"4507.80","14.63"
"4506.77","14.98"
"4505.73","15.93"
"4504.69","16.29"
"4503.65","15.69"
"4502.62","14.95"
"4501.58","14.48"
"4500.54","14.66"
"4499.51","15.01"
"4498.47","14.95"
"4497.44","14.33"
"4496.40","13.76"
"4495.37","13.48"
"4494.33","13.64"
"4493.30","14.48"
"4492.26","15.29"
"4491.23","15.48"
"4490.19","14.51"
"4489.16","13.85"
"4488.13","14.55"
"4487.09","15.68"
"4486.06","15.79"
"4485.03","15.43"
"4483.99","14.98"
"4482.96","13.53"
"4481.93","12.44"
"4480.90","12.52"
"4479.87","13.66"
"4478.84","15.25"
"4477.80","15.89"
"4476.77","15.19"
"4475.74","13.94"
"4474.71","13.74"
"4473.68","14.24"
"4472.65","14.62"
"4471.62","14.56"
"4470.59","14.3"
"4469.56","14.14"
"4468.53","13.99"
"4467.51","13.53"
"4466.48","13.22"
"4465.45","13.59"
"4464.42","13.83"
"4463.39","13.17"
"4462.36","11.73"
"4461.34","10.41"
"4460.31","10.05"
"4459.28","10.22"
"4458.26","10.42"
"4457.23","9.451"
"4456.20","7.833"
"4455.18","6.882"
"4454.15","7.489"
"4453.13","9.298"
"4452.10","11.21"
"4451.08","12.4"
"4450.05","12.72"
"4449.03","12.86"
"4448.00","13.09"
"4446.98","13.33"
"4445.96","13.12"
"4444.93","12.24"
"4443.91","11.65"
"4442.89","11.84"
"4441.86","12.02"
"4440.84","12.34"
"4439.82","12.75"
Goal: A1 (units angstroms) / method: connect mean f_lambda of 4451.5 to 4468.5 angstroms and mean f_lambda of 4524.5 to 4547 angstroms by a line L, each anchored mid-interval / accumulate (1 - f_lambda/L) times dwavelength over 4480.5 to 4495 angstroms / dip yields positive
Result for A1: -2.9 angstroms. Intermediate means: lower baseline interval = 10.9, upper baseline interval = 14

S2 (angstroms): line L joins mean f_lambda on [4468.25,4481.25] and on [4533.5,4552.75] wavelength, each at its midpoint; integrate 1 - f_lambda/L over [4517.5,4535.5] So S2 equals 1.27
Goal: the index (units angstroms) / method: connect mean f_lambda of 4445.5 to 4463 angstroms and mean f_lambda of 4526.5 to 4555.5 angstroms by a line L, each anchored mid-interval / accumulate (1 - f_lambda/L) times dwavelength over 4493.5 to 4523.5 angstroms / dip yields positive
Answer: -4.6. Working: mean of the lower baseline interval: 10.7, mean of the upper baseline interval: 14.3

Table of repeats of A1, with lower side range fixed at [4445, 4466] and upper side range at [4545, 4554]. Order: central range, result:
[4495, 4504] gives -1.2 angstroms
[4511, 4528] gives -1.3 angstroms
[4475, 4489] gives -2.6 angstroms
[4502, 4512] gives -1.7 angstroms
